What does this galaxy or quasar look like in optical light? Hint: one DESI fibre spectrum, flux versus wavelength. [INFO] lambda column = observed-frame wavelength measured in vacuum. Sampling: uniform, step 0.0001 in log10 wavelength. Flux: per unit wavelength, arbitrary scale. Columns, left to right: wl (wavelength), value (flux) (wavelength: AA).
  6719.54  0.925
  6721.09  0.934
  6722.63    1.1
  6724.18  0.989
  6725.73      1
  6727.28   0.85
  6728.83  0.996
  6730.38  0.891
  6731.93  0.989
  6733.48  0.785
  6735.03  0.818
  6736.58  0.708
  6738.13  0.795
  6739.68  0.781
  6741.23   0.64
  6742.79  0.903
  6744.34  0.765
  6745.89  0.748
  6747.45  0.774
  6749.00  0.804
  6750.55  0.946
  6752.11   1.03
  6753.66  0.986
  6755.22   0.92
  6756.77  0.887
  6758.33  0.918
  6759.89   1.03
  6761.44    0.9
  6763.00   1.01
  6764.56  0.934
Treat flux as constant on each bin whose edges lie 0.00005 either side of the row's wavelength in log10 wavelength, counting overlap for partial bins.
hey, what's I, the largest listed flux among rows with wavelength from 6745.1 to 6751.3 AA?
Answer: 0.946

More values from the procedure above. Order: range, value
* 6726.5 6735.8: 0.996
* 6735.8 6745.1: 0.903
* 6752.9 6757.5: 0.986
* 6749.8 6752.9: 1.03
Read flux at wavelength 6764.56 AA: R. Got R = 0.934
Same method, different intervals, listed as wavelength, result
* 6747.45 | 0.774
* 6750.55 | 0.946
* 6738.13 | 0.795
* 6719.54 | 0.925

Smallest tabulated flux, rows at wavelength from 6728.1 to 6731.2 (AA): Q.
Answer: 0.891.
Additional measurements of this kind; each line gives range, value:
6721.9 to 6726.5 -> 0.989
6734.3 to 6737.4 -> 0.708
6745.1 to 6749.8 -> 0.748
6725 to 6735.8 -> 0.785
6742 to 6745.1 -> 0.765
